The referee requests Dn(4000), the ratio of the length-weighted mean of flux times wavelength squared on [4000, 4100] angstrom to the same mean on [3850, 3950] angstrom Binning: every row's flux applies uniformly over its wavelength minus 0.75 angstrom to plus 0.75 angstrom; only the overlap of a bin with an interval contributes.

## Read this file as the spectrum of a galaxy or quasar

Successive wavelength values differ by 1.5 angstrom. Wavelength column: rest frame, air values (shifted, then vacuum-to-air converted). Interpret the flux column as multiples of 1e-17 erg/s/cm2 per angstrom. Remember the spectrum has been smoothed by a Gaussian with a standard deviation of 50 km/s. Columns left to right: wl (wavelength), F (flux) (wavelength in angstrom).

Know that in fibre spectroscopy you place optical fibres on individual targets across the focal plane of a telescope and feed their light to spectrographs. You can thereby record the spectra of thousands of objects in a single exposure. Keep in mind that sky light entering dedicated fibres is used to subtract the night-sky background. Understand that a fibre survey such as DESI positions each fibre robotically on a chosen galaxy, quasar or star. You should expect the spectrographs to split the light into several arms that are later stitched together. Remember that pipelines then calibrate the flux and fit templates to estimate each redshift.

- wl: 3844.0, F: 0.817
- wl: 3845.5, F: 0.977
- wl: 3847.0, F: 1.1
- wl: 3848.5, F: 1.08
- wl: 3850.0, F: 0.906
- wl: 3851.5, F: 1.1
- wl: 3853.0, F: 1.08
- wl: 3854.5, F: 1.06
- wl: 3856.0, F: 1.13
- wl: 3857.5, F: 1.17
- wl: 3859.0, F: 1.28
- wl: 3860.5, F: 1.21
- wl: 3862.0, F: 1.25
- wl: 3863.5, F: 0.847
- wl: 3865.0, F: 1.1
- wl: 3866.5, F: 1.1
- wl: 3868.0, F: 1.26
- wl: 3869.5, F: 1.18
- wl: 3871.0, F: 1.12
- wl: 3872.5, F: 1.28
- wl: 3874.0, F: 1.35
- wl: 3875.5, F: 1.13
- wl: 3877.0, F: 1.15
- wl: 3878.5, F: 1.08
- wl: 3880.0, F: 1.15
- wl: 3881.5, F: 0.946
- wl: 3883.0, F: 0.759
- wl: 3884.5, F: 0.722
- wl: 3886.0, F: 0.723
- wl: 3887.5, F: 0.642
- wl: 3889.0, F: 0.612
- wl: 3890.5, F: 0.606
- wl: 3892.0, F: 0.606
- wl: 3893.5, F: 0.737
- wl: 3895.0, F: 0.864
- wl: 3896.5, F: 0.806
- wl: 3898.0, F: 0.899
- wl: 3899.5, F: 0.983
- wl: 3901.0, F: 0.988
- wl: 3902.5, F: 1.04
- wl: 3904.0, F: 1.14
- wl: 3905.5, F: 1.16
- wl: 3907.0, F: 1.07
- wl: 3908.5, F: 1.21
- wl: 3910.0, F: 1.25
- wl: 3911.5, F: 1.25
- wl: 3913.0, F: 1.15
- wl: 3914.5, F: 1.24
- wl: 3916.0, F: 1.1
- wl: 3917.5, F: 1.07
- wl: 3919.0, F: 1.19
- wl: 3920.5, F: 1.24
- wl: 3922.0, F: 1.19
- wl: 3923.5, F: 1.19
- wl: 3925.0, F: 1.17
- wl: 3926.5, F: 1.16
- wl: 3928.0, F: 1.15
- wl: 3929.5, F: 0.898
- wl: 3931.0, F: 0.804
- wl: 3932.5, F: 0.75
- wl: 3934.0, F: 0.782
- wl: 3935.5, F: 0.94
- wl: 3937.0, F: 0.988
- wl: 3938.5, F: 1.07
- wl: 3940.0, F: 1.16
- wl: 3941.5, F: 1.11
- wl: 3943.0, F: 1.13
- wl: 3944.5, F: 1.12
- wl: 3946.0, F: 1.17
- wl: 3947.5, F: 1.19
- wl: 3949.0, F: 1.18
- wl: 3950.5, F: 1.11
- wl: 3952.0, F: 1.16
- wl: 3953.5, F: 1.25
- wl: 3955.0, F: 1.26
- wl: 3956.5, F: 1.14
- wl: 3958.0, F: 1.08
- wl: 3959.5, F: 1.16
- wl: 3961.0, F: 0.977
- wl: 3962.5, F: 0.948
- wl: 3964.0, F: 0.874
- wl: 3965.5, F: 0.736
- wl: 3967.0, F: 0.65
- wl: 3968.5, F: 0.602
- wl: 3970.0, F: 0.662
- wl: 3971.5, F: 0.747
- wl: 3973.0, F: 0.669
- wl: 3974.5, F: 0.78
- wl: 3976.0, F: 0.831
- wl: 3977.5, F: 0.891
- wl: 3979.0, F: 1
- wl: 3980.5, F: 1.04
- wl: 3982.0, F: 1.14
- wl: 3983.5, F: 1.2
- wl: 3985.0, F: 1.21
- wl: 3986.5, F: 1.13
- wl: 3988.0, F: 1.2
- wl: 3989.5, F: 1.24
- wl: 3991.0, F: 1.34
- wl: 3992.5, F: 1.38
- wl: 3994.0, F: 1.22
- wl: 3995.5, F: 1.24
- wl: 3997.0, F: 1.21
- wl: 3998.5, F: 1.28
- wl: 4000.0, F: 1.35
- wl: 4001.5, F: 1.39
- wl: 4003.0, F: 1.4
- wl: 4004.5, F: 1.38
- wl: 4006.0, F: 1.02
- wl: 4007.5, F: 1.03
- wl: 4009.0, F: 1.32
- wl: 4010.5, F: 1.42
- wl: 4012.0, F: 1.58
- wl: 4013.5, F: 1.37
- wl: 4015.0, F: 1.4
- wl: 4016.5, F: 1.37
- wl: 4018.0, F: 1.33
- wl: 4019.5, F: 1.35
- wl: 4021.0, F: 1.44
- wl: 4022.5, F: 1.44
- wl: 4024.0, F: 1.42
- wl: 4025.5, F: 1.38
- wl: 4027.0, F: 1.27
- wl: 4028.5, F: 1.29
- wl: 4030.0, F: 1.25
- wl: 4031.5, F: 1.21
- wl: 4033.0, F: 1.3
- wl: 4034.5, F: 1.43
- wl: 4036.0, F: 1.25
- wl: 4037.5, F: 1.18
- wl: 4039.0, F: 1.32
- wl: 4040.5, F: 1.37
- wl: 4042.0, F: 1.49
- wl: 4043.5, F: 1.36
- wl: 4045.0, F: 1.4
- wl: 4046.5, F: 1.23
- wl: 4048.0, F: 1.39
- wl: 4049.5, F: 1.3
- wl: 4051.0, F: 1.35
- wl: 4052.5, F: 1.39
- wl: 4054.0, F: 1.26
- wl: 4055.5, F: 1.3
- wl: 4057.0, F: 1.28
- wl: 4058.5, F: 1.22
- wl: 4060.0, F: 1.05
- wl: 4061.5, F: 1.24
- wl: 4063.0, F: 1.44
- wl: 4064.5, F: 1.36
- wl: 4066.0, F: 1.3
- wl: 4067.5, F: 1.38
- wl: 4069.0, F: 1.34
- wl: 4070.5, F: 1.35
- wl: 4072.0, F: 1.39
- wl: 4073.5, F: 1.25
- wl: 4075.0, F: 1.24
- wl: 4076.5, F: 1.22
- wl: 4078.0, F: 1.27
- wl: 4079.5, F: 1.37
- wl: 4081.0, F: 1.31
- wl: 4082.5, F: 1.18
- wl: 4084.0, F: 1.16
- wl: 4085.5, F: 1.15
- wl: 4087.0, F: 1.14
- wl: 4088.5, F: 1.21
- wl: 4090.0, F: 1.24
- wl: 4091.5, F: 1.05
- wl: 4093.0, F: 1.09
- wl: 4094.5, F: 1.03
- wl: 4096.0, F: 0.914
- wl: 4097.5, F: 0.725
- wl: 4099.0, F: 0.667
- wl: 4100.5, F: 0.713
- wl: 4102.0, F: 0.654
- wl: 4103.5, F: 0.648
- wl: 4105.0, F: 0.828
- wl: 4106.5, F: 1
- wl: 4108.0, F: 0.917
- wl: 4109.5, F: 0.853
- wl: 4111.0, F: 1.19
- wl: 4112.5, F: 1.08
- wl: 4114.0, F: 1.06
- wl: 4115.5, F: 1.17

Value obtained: 1.31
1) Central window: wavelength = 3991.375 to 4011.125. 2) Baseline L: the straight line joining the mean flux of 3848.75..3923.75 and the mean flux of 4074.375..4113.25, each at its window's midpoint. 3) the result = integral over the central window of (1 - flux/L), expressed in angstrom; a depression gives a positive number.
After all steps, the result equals -4.6 angstrom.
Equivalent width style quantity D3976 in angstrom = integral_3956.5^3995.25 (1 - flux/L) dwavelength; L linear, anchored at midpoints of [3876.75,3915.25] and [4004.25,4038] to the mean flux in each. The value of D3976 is 6.4 angstrom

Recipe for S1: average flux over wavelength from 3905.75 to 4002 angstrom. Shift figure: 1.08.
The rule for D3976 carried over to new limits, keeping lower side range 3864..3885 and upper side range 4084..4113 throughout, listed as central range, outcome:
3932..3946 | 0.5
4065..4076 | -3.9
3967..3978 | 3.2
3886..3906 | 4.4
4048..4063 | -4.5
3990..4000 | -2.6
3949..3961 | -1.2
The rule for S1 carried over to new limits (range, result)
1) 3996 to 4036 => 1.33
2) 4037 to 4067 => 1.31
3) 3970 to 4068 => 1.25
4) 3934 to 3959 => 1.12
